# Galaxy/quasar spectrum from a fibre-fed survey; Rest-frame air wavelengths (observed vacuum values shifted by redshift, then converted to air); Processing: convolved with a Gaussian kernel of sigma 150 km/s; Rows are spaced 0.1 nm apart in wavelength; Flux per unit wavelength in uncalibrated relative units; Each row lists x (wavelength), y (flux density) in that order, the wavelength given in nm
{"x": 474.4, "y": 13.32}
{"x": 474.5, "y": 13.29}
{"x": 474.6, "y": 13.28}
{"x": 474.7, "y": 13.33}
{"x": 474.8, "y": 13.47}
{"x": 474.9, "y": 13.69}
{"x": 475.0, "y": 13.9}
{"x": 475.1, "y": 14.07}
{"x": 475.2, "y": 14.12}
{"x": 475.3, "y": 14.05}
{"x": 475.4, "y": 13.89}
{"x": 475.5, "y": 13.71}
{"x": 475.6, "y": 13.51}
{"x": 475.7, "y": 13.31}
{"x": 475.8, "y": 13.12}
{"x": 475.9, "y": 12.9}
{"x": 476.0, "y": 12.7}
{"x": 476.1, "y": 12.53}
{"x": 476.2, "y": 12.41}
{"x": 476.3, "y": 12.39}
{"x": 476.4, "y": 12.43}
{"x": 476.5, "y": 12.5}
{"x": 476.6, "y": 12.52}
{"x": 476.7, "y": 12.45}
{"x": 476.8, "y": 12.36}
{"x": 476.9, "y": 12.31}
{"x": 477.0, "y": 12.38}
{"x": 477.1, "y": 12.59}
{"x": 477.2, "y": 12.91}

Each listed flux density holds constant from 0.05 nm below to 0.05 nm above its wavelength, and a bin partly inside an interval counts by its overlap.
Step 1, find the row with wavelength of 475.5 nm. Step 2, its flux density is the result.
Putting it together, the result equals 13.71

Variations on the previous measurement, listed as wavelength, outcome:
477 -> 12.38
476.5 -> 12.5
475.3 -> 14.05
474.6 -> 13.28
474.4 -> 13.32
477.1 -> 12.59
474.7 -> 13.33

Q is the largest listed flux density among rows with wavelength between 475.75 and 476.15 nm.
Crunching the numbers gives 13.12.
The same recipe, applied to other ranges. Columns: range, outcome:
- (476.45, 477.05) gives 12.52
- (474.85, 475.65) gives 14.12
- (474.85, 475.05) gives 13.9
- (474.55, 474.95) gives 13.69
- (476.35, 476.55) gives 12.5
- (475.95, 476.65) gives 12.7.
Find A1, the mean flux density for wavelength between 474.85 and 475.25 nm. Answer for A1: 13.9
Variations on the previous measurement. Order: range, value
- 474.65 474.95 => 13.5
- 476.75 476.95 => 12.3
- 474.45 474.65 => 13.3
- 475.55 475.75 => 13.4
